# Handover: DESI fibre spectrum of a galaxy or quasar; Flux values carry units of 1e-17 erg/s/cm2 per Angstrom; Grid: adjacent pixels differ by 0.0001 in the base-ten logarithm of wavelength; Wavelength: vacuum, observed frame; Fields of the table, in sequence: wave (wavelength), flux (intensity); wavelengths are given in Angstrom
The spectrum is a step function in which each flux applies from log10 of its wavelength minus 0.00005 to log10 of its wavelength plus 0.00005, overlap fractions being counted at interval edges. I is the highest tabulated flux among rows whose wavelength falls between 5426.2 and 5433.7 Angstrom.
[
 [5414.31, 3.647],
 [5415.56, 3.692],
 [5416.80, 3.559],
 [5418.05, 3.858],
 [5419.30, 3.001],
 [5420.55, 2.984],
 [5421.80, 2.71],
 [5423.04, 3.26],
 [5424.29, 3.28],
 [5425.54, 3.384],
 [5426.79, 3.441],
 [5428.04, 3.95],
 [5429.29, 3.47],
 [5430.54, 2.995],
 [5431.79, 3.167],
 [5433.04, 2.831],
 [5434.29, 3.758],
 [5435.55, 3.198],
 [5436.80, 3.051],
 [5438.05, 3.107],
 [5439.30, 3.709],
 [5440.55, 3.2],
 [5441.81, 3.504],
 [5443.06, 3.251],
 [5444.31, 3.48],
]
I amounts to 3.95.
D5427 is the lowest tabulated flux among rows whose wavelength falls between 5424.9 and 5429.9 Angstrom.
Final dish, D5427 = 3.384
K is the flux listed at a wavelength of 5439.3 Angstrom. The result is 3.709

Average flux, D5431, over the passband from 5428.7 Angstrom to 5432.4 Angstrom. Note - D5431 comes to 3.21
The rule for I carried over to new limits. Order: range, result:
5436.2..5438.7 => 3.107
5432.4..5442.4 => 3.758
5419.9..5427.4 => 3.441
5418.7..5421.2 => 3.001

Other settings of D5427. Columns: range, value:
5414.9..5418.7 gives 3.559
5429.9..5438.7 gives 2.831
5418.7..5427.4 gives 2.71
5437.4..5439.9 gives 3.107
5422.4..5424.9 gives 3.26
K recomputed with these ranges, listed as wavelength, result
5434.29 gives 3.758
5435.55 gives 3.198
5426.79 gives 3.441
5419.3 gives 3.001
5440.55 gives 3.2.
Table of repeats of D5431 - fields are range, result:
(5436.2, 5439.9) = 3.29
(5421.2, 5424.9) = 3.09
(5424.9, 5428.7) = 3.59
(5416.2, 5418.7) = 3.7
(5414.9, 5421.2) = 3.41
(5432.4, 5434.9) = 3.29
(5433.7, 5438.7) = 3.28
